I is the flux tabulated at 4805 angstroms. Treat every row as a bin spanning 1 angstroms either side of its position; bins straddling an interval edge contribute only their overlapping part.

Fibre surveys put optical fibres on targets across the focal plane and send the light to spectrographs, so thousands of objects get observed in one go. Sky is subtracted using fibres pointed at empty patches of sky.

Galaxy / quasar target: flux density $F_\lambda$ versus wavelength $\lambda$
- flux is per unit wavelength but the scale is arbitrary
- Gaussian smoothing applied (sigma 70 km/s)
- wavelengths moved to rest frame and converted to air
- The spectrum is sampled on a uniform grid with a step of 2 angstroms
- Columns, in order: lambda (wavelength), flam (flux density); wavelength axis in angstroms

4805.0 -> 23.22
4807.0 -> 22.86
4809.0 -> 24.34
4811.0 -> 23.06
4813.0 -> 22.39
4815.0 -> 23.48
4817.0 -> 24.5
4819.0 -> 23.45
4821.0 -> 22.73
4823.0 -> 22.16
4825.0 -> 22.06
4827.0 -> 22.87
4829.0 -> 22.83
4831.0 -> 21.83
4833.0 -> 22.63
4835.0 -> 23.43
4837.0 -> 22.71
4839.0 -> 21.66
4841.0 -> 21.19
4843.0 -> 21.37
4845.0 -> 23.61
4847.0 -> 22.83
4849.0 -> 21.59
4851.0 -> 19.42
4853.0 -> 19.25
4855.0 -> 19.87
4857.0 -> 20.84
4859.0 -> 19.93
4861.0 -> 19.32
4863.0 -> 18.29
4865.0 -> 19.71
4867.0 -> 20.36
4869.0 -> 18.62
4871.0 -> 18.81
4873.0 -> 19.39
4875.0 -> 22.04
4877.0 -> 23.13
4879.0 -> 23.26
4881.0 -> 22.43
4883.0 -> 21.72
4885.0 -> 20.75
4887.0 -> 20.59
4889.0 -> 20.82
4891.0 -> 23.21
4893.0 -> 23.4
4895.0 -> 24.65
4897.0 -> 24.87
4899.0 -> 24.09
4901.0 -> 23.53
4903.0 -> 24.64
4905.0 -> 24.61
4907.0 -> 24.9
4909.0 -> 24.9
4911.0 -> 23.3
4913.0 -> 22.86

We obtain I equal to 23.22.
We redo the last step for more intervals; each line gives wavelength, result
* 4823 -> 22.16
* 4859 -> 19.93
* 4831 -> 21.83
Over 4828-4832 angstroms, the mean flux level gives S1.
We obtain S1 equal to 22.3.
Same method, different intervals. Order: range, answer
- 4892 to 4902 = 24.1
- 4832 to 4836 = 23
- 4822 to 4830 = 22.5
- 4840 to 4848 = 22.2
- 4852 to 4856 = 19.6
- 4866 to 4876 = 19.8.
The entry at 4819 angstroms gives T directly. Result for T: 23.45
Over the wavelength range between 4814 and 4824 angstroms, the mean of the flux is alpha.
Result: 23.3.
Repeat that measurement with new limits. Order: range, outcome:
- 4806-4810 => 23.6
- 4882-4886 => 21.2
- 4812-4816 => 22.9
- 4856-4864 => 19.6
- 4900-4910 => 24.5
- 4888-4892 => 22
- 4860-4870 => 19.3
